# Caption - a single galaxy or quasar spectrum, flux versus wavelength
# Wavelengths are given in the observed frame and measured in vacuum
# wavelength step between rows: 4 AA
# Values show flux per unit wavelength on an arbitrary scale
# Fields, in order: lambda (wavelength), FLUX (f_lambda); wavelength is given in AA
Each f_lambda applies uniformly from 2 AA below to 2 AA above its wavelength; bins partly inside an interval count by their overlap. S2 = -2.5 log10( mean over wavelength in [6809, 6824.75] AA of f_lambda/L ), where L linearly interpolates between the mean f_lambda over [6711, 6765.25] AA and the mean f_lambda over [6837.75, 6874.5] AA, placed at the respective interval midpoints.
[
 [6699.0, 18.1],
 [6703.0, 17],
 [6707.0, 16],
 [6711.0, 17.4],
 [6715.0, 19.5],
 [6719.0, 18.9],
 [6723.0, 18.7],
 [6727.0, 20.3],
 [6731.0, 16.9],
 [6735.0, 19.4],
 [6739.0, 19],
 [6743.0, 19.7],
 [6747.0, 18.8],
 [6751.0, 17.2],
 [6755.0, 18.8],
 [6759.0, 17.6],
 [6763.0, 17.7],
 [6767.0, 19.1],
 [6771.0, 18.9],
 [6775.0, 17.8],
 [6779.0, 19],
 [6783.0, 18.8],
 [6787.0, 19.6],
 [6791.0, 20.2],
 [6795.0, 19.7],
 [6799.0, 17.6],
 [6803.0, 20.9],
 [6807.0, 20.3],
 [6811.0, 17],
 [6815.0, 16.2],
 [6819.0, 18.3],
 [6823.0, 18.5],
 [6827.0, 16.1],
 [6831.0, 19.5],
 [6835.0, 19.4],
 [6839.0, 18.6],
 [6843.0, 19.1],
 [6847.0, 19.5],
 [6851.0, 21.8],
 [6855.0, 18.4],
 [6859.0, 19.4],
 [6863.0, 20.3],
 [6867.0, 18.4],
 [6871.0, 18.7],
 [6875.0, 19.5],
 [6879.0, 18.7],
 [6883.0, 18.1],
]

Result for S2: 0.097 mag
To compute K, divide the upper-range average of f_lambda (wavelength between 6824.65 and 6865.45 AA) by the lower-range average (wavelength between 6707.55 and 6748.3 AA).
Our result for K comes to 1.02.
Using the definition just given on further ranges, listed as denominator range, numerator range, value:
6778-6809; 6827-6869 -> 0.99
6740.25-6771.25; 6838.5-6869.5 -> 1.05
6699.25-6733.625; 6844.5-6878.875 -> 1.07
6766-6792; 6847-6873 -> 1.03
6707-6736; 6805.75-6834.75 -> 0.97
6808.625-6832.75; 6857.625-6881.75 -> 1.09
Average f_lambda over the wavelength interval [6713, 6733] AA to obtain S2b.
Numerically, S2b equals 18.9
